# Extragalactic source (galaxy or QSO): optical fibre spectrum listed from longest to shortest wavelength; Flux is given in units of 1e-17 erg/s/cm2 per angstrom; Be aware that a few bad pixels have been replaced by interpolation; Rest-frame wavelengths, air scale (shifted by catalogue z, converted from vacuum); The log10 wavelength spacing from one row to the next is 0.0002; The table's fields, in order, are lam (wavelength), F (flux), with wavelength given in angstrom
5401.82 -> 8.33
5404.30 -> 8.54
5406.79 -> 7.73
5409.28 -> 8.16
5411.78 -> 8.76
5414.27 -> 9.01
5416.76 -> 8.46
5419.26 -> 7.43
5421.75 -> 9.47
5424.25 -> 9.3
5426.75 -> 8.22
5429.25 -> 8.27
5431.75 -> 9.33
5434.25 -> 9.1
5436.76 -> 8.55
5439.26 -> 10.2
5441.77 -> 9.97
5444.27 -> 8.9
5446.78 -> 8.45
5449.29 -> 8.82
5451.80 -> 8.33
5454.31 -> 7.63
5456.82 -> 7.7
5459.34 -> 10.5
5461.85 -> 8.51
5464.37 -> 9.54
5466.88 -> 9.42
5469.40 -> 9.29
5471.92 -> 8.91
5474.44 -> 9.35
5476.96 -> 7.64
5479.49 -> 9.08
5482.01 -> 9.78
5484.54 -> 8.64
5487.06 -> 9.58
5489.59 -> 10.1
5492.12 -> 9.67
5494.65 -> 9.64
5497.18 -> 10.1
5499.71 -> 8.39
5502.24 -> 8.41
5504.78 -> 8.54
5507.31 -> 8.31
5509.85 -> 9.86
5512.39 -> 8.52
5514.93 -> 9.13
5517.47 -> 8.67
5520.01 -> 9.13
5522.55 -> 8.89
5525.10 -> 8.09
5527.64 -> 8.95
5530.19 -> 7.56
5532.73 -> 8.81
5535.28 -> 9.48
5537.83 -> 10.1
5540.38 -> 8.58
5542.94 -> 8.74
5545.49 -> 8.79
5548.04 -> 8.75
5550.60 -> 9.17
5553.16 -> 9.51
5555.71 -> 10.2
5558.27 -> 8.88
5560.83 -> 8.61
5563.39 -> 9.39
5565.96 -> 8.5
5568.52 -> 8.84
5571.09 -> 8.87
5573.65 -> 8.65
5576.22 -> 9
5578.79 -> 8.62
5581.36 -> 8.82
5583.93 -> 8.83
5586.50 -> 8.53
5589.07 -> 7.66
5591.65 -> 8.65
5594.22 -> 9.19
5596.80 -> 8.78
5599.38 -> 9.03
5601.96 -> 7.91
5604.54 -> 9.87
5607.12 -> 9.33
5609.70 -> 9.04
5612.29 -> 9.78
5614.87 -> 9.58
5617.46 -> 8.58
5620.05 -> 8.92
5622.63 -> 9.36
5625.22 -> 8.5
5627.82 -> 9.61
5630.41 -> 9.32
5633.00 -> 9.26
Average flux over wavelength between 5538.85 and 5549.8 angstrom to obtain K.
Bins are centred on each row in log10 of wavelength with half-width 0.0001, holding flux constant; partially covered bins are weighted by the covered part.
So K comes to 8.76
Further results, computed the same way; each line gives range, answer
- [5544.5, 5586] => 8.96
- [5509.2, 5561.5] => 8.97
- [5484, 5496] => 9.59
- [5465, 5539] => 9.04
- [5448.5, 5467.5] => 8.79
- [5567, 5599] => 8.71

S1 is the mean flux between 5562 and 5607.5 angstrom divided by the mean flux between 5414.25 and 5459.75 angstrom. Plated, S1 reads 1.0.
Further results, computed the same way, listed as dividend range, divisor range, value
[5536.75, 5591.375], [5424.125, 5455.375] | 1.01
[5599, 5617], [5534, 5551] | 1.01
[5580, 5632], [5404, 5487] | 1.02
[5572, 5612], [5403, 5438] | 1.03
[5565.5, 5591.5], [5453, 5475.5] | 0.96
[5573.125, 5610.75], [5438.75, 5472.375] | 0.98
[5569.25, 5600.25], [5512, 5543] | 0.99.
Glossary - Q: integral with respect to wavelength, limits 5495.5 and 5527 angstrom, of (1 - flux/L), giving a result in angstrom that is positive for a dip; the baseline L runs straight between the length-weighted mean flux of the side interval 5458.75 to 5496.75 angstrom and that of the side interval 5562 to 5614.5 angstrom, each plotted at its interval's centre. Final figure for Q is 1.1 angstrom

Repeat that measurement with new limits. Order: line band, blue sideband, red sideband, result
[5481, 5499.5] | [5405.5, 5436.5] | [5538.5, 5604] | -1.8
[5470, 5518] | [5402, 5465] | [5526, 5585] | -1.3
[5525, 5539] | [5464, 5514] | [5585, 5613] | 0.2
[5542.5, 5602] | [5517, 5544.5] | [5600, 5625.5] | 0.8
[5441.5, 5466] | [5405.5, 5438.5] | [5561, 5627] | -0.4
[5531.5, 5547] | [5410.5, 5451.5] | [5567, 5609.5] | -0.5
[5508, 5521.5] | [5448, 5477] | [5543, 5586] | -0.2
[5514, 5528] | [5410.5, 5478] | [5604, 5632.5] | 0.4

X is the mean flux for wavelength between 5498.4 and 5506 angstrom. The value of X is 8.46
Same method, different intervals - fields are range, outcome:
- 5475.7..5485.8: 8.78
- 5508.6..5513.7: 9.18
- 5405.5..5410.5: 7.95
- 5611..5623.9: 9.25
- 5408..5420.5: 8.36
